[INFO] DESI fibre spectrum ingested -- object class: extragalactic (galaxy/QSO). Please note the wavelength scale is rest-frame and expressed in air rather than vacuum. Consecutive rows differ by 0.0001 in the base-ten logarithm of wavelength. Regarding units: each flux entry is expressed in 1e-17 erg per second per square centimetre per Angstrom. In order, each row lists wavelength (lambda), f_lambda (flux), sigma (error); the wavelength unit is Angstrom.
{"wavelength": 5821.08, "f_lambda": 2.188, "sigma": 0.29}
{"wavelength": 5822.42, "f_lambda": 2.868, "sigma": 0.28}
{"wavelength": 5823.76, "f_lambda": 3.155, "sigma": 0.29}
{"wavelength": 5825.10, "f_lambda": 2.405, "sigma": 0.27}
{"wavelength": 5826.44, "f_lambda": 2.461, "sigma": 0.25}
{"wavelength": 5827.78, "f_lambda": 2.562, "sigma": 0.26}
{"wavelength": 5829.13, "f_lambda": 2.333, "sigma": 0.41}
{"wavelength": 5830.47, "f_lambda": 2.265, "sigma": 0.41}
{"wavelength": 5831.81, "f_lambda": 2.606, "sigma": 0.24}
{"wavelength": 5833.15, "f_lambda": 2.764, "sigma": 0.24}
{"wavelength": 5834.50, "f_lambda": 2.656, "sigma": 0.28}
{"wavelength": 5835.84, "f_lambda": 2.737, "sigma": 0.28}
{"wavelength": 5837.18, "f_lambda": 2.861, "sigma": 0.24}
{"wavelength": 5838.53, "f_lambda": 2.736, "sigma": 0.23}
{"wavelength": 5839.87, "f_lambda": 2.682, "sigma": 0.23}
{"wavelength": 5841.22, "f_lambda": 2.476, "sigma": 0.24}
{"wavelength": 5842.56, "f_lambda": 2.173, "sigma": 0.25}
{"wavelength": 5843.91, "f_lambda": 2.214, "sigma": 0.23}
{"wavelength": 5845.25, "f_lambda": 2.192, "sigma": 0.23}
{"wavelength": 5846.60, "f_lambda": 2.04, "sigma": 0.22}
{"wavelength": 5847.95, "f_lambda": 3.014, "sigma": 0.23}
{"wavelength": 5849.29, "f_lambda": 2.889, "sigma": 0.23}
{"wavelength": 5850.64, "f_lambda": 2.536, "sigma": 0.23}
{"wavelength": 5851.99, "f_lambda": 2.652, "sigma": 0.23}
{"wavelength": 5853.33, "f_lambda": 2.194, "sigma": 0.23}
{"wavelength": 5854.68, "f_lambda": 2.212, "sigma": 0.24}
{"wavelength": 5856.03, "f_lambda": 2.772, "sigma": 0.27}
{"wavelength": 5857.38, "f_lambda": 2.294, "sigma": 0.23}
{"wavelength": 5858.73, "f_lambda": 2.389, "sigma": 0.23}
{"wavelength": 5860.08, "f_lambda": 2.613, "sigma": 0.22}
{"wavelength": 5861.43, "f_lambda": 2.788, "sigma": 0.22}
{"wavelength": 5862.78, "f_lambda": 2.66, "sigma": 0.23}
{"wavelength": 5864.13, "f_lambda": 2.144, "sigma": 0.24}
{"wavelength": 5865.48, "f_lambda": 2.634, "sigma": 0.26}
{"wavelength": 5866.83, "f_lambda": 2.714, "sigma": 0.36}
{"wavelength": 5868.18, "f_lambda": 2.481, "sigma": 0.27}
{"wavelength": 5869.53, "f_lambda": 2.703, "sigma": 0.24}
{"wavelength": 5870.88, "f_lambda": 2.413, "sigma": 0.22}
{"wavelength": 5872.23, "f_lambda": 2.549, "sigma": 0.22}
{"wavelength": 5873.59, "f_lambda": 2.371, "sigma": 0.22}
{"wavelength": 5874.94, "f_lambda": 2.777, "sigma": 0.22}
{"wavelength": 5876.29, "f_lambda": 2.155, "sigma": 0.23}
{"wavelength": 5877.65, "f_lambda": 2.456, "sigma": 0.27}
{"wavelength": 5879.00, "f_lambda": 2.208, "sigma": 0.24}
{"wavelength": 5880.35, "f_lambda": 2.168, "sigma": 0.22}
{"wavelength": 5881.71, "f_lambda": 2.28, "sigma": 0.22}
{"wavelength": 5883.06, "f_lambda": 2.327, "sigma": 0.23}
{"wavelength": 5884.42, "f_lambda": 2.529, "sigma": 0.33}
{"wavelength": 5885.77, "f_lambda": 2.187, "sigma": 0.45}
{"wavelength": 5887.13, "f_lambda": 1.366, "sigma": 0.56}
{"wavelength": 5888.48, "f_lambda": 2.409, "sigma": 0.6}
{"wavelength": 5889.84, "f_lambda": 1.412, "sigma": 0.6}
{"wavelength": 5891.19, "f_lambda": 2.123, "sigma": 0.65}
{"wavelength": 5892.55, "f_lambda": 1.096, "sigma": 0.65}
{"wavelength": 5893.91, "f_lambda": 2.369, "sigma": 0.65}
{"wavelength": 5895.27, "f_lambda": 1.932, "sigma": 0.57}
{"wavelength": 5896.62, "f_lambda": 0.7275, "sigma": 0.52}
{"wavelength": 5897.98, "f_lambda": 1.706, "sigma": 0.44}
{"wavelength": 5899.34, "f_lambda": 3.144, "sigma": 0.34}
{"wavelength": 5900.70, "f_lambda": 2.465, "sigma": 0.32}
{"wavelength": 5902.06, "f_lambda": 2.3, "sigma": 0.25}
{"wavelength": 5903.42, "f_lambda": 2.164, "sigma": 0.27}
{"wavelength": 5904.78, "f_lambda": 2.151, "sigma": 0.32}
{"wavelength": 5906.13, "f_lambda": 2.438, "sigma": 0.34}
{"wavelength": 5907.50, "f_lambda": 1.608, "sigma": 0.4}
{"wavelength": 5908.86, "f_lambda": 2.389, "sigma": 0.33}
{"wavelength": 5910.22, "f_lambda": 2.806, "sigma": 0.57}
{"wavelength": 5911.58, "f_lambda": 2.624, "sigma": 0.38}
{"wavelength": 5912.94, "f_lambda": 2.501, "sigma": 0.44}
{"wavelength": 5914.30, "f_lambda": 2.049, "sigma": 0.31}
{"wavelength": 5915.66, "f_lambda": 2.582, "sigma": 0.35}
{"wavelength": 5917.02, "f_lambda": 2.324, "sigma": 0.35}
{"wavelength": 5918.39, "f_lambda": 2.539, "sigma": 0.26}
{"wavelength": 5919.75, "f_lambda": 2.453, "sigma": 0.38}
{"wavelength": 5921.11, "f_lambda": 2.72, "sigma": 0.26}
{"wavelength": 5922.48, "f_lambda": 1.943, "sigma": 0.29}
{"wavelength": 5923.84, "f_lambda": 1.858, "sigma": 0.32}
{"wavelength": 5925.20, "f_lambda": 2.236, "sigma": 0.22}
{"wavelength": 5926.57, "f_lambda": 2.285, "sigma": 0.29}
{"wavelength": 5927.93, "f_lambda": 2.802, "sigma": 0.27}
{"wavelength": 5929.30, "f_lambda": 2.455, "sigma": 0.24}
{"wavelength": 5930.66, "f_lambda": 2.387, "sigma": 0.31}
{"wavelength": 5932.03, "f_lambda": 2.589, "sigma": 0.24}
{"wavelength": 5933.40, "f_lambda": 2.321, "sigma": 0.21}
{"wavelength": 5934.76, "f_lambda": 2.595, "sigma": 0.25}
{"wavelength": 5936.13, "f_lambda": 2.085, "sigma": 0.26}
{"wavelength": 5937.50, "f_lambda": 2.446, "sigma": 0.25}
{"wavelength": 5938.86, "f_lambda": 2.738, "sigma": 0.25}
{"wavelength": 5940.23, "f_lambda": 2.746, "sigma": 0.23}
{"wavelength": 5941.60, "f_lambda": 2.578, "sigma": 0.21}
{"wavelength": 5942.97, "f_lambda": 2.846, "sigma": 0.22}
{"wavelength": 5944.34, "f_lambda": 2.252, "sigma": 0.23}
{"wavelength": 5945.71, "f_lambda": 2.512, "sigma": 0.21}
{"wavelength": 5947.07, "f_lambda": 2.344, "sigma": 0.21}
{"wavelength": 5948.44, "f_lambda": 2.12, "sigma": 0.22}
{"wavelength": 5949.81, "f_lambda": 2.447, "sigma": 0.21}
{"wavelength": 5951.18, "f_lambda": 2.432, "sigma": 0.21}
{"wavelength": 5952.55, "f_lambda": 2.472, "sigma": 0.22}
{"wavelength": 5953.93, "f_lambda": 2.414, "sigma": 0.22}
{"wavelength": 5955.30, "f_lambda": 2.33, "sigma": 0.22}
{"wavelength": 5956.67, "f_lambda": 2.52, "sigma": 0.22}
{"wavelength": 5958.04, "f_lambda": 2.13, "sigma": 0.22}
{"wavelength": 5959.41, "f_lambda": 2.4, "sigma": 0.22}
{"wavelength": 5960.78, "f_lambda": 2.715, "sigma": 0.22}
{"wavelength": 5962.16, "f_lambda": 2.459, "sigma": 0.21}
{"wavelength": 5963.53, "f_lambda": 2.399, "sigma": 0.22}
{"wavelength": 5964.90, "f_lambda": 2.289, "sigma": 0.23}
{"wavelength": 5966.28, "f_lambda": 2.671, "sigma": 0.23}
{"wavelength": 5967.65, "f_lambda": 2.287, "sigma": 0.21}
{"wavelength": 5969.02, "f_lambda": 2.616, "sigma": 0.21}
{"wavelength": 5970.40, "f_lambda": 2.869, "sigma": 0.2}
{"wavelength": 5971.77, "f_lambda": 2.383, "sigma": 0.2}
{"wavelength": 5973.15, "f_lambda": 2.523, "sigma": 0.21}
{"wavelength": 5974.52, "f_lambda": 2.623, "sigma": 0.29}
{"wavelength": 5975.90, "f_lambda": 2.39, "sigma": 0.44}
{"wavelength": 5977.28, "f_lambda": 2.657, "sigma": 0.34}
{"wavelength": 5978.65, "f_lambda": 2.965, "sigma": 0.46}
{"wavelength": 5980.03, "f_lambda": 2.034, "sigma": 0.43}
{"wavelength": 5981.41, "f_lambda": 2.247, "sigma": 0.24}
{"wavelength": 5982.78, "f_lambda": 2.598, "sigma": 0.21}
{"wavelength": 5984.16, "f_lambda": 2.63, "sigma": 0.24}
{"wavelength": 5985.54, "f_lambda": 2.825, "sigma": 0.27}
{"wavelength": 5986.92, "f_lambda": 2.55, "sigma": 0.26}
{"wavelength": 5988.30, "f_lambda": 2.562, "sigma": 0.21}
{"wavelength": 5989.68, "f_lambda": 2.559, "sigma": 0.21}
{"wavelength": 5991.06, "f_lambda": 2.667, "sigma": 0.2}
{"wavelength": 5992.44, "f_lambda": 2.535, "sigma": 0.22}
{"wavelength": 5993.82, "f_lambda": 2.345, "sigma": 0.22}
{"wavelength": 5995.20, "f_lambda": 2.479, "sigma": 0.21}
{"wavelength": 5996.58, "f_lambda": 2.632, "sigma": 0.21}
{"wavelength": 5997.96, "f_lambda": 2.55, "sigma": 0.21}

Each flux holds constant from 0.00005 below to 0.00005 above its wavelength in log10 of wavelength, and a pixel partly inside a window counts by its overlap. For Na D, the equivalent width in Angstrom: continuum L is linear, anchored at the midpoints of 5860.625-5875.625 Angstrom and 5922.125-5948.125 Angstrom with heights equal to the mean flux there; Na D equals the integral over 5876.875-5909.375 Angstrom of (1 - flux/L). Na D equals 5.6 Angstrom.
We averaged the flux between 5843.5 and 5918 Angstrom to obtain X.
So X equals 2.31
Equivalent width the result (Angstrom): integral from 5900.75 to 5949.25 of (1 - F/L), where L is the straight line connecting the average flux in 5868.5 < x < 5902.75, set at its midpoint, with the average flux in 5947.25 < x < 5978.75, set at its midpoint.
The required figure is -1.5 Angstrom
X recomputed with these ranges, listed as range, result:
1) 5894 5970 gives 2.37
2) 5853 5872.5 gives 2.51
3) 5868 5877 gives 2.49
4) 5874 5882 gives 2.34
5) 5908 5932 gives 2.41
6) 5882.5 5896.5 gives 1.92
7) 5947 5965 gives 2.4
